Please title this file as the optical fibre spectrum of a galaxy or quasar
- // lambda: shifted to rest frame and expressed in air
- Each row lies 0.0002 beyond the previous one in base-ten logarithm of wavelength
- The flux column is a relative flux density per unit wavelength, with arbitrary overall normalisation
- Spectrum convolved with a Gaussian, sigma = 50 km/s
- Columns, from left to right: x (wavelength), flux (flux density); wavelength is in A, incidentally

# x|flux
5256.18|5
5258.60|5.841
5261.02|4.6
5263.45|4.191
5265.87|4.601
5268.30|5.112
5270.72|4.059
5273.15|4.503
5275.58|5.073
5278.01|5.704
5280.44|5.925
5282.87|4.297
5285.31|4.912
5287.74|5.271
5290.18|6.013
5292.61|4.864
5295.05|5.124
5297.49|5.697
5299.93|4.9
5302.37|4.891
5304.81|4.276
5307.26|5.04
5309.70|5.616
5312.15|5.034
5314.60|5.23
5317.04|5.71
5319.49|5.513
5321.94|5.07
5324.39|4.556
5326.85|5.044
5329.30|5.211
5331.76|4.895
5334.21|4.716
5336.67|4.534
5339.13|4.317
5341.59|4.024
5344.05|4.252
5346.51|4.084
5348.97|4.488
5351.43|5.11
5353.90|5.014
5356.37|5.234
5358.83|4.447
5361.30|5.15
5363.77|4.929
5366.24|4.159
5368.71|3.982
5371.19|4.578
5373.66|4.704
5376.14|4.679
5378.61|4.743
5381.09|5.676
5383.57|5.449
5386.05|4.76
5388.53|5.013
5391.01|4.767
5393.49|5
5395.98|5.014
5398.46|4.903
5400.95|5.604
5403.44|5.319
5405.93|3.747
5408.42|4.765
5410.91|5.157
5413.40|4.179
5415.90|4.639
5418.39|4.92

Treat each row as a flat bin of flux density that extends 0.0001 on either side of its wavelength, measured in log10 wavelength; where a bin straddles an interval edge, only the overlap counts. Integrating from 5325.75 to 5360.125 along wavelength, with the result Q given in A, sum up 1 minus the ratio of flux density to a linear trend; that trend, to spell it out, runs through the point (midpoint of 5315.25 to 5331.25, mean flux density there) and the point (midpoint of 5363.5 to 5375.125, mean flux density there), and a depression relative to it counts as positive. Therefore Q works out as 1.3 A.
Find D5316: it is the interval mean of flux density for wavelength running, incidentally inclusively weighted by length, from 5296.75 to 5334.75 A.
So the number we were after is 5.09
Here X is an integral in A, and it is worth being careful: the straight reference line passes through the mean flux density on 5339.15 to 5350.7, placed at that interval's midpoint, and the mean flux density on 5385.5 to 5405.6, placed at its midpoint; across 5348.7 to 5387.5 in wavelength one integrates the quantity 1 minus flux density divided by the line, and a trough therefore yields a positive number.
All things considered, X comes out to -2.0 A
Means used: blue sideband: 4.26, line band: 4.83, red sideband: 5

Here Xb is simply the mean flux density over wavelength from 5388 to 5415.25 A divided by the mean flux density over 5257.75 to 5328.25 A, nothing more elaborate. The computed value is 1.0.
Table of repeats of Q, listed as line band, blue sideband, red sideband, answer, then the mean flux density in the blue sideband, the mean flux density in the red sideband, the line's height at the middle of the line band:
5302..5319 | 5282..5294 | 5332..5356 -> -0.9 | 5.09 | 4.55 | 4.87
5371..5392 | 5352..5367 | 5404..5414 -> -1.0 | 4.85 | 4.54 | 4.71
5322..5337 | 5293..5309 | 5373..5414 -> 0.3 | 5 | 4.92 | 4.98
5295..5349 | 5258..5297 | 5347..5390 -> 0.4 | 5.01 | 4.82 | 4.91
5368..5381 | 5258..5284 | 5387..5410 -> 0.6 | 4.88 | 4.91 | 4.9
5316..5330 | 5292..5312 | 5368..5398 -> -0.5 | 5.05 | 4.88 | 5.01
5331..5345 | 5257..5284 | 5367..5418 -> 1.2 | 4.9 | 4.83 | 4.86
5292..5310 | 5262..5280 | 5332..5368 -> -1.2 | 4.8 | 4.6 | 4.72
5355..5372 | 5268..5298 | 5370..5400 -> 1.2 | 5.11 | 4.95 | 4.98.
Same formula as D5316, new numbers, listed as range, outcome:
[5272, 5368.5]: 4.93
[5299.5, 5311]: 4.95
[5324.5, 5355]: 4.64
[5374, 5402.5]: 5.05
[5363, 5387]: 4.76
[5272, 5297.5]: 5.2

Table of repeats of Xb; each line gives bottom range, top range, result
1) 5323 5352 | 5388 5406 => 1.09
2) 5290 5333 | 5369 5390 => 0.96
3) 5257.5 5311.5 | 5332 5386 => 0.93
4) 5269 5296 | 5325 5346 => 0.91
